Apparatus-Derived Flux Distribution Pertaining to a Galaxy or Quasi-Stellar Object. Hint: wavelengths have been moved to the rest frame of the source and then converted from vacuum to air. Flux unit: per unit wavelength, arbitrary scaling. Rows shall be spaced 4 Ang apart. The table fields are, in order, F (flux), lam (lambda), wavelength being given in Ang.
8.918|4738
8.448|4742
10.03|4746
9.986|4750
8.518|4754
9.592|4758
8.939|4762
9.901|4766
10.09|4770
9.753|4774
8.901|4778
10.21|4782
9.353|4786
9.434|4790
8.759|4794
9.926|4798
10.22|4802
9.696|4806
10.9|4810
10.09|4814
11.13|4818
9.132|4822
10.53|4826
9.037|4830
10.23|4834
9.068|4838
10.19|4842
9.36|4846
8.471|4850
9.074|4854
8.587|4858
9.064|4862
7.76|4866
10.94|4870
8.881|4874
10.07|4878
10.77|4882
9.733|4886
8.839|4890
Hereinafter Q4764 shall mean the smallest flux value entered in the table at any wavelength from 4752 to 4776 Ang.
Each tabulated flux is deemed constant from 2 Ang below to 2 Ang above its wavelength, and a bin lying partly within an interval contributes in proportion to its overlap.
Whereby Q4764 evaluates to 8.518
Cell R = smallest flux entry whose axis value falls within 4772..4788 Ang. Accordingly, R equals 8.901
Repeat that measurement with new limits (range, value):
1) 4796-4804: 9.926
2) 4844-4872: 7.76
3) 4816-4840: 9.037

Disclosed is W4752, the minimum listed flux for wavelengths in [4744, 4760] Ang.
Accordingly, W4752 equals 8.518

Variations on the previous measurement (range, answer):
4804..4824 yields 9.132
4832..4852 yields 8.471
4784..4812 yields 8.759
